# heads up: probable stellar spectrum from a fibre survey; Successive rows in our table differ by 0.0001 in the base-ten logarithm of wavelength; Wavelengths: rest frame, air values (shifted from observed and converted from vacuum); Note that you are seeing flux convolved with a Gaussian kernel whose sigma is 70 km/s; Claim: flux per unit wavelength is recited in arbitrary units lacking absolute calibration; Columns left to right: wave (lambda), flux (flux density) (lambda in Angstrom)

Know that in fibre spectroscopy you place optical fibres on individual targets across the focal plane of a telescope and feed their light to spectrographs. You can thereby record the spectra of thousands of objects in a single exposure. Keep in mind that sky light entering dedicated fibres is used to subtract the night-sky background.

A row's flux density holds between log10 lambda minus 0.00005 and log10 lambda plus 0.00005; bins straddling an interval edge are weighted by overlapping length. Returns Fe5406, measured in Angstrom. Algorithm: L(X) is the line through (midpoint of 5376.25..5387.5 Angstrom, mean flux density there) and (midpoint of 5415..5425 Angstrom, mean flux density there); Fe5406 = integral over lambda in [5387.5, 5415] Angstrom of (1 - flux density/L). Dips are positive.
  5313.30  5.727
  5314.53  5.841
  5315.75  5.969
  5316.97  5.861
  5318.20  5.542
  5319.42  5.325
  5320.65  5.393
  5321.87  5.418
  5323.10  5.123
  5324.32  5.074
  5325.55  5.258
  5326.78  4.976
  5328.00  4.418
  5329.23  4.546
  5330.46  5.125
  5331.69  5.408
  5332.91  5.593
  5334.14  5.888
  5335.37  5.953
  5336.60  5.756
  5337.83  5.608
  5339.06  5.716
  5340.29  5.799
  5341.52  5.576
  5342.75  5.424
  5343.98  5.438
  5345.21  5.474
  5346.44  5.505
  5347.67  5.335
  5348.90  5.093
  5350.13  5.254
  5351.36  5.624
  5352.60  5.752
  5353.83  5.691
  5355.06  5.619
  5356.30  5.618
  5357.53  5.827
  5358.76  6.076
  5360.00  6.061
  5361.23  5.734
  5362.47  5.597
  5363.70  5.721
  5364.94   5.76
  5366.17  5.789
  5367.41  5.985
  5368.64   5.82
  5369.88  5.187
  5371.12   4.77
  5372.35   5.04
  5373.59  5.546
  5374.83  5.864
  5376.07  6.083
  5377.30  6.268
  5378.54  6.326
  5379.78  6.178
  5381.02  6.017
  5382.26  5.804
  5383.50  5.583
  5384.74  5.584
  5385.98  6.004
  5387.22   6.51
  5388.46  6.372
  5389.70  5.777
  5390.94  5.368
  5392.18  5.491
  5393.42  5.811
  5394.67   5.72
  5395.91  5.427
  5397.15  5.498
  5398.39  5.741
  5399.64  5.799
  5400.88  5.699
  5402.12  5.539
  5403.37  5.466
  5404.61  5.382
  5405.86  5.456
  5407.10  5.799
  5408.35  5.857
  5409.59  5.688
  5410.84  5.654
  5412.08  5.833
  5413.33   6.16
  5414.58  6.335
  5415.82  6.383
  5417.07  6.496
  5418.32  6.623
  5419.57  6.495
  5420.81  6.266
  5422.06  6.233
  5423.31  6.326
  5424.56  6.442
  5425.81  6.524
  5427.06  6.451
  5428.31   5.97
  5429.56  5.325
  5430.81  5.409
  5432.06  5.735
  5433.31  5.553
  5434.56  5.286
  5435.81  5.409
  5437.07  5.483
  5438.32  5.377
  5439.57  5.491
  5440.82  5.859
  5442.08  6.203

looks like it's 2.17 Angstrom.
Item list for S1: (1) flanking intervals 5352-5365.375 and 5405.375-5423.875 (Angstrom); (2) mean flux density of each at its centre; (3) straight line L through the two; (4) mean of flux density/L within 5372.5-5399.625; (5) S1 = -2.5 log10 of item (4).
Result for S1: 0.02 mag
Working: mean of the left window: 5.77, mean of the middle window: 5.84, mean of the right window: 6.11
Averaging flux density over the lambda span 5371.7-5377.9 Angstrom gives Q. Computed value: 5.76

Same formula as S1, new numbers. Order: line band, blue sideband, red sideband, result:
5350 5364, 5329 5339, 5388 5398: -0.03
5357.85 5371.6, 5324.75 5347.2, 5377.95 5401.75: -0.01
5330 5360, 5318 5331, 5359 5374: -0.05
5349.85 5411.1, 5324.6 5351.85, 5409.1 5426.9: 0.02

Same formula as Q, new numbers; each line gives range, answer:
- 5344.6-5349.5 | 5.36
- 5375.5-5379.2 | 6.24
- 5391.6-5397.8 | 5.59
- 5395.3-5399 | 5.56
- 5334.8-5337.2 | 5.85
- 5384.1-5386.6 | 5.79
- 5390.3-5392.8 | 5.44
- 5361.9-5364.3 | 5.67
